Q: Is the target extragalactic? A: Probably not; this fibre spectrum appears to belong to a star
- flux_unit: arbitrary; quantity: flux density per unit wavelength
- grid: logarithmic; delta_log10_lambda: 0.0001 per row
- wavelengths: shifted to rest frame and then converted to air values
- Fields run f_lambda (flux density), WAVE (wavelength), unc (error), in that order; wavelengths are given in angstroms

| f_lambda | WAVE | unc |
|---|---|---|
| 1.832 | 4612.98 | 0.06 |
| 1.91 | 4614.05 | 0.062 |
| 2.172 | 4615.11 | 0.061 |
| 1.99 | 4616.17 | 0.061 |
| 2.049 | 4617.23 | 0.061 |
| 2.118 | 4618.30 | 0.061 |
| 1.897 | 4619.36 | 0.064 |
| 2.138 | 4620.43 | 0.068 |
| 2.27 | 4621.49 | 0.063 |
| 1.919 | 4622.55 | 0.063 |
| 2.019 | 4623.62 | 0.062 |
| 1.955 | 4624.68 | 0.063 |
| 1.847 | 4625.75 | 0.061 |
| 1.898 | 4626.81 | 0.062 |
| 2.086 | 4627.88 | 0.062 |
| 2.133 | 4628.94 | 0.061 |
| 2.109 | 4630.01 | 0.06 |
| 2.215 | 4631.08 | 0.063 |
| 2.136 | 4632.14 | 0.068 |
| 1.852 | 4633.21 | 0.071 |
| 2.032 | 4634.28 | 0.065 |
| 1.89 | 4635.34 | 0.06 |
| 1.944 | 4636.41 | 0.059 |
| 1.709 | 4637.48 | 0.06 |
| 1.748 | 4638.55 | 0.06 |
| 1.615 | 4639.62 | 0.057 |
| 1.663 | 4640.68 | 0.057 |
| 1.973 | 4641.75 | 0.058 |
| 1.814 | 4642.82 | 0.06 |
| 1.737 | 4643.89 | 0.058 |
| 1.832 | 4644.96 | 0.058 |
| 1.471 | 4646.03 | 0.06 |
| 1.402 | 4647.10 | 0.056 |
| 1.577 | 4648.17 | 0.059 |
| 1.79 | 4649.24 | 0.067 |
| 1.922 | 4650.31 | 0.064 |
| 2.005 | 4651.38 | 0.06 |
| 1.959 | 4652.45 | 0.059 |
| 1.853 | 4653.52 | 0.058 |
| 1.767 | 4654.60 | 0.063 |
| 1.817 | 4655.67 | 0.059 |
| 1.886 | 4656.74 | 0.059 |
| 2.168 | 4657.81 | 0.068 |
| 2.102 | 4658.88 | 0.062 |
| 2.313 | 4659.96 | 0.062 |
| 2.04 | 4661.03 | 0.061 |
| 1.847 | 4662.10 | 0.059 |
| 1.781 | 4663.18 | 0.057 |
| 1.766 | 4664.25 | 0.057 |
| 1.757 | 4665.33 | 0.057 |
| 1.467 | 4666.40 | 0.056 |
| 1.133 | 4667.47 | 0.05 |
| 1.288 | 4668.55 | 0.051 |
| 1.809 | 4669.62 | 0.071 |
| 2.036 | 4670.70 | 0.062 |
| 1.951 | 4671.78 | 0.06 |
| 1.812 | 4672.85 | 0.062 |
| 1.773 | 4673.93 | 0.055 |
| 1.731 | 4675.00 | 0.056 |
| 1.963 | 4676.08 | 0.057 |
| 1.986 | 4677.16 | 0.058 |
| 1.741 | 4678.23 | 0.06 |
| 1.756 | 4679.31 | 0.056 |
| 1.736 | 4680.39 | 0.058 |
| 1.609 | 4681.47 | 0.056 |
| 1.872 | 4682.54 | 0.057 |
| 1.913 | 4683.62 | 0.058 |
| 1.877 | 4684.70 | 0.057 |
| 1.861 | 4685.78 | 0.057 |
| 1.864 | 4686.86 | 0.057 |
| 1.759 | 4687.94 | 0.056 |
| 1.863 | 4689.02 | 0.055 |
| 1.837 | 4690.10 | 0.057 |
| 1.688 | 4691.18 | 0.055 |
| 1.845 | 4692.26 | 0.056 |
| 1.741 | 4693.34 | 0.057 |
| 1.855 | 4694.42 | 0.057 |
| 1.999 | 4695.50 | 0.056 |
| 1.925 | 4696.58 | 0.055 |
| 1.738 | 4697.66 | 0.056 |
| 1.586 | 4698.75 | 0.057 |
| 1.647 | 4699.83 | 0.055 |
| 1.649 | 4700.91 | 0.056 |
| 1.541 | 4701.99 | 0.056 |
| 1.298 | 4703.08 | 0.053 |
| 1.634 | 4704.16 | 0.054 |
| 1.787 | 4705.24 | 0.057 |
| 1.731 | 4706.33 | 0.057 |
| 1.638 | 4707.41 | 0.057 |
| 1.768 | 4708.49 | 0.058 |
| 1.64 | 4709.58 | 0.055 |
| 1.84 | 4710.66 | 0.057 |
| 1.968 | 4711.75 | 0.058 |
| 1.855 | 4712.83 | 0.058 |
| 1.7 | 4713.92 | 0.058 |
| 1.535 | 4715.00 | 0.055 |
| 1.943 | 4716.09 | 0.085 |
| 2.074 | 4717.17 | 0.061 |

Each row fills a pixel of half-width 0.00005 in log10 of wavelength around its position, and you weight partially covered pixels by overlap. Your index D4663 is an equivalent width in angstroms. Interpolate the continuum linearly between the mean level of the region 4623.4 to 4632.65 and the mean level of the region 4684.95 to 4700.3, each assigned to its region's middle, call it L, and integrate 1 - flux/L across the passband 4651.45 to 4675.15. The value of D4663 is 1.1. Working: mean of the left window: 2.05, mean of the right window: 1.8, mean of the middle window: 1.83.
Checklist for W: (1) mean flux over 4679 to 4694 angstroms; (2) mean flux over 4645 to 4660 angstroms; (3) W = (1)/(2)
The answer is 1.0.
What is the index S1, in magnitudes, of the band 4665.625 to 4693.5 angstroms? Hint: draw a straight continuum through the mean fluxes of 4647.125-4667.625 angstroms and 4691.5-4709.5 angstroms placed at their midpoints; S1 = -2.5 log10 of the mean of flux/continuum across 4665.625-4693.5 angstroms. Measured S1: 0.00 mag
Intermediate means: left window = 1.84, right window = 1.71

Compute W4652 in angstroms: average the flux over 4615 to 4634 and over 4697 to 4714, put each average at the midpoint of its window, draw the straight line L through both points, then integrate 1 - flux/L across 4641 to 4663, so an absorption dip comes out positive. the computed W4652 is 0.7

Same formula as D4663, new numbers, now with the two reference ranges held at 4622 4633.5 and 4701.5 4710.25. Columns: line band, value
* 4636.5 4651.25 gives 1.6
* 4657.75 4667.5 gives 0.0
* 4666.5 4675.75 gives 0.6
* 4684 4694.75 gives -0.7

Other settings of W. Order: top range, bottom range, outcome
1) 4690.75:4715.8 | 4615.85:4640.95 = 0.87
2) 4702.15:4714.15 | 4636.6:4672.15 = 0.96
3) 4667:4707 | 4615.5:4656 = 0.92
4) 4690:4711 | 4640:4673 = 0.95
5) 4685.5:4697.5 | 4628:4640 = 0.94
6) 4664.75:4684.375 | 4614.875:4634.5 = 0.85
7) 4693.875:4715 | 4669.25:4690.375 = 0.94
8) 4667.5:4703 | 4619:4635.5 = 0.87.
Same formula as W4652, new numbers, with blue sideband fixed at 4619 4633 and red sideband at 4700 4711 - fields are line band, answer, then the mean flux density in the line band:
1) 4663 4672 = 0.92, 1.65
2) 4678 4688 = -0.24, 1.8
